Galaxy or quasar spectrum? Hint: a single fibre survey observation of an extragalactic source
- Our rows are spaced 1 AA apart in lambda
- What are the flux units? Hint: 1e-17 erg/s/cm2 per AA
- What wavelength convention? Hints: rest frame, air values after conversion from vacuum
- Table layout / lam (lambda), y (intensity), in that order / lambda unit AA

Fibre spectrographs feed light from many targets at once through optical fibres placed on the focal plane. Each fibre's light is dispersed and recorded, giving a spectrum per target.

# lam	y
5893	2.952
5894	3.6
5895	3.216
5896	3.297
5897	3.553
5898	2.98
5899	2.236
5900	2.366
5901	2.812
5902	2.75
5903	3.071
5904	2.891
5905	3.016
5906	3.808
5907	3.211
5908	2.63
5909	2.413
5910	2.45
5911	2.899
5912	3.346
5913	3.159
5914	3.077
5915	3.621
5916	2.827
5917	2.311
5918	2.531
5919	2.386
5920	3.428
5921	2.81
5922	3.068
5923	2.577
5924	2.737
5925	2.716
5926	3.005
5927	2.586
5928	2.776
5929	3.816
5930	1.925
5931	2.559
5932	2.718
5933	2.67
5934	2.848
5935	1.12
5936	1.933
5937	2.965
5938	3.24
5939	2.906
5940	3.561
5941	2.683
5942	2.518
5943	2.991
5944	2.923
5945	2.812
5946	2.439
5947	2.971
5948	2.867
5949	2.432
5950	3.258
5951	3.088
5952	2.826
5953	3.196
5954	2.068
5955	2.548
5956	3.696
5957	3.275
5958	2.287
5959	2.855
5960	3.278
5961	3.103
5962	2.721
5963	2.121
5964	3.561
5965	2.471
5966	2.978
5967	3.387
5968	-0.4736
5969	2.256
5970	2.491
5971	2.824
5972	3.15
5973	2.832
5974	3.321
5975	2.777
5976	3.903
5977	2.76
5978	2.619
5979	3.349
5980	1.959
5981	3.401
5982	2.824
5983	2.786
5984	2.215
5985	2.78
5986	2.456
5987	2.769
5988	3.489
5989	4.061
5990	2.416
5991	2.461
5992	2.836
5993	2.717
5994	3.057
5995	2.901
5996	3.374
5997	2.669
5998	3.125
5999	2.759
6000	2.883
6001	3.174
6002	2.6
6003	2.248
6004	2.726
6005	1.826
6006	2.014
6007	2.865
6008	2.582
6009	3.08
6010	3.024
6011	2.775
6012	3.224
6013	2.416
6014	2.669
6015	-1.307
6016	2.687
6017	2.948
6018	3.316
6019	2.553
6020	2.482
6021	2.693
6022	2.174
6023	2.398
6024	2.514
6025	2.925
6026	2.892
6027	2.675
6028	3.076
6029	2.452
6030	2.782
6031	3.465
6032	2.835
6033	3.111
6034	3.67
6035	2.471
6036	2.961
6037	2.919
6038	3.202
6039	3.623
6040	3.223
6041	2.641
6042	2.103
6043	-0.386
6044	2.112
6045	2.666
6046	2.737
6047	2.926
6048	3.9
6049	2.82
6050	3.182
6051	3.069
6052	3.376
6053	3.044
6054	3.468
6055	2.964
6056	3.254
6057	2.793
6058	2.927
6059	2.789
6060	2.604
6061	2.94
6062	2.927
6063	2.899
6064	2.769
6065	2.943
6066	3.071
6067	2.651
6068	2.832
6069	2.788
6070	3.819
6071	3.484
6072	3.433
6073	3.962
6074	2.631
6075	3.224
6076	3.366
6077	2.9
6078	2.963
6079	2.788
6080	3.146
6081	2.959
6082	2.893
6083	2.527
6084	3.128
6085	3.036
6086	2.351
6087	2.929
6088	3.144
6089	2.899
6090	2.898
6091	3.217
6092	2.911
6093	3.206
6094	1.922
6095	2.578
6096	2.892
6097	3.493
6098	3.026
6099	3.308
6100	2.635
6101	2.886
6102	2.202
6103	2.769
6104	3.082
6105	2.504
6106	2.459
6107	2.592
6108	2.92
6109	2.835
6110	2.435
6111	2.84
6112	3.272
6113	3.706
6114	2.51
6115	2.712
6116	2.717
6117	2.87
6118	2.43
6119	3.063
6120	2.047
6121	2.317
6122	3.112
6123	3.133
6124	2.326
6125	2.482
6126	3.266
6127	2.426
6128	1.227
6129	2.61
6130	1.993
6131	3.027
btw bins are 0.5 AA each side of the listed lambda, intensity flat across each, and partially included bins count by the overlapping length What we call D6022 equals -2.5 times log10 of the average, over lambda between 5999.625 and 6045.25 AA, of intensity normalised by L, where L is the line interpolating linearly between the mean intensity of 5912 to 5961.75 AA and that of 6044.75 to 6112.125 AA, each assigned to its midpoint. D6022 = 0.12 mag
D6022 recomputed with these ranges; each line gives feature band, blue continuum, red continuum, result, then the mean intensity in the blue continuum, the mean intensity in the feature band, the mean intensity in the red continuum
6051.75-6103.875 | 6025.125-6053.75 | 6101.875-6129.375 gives -0.08 mag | 2.85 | 2.97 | 2.68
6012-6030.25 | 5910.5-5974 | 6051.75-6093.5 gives 0.18 mag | 2.78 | 2.48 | 3.02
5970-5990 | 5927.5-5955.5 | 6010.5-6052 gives -0.09 mag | 2.74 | 2.94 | 2.68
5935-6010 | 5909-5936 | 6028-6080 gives 0.01 mag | 2.75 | 2.79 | 2.95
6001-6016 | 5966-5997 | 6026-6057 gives 0.19 mag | 2.79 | 2.38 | 2.88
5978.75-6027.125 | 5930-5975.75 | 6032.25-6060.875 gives 0.05 mag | 2.73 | 2.68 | 2.86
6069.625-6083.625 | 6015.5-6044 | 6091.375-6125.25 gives -0.14 mag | 2.72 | 3.14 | 2.77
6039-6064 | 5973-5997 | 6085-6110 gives 0.02 mag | 2.92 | 2.81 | 2.82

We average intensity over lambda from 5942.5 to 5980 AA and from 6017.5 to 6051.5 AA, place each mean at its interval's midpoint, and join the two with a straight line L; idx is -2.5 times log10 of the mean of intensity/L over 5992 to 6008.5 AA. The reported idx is 0.02 mag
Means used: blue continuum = 2.8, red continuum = 2.77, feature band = 2.72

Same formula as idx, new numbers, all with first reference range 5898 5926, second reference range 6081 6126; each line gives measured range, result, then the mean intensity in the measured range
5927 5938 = 0.116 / 2.57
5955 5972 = 0.063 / 2.69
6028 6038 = -0.057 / 2.98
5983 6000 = -0.015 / 2.88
